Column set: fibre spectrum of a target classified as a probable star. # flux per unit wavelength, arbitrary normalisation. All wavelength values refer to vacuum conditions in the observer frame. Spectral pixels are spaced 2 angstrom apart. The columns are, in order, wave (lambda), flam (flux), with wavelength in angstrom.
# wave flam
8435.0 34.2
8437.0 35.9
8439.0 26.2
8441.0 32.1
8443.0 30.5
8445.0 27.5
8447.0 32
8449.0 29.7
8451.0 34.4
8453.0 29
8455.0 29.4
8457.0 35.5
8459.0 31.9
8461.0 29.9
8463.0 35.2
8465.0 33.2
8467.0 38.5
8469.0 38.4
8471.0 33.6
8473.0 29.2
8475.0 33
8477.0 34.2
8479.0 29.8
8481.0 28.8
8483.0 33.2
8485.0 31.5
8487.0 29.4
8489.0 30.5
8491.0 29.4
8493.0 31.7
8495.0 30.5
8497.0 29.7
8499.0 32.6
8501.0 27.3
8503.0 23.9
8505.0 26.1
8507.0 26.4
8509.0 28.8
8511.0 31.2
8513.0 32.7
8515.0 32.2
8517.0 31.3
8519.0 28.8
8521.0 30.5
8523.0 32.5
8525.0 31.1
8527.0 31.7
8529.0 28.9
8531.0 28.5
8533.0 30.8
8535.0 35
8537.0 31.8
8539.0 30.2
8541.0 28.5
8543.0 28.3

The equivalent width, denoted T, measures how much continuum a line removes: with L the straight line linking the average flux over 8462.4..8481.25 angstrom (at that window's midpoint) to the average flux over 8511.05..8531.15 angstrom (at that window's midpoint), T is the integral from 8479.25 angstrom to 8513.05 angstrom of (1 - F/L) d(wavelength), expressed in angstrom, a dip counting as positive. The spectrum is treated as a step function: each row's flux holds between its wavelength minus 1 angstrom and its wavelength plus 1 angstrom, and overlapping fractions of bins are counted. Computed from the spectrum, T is 2.8 angstrom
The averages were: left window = 33.5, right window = 30.9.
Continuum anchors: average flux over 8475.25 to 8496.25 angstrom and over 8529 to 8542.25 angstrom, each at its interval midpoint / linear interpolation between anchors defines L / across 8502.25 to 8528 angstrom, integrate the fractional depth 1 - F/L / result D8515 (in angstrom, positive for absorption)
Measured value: 0.8 angstrom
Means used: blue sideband 31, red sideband 30.6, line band 29.8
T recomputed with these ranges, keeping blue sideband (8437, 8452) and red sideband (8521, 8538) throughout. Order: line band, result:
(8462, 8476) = -1.6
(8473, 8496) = 0.0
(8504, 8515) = 0.6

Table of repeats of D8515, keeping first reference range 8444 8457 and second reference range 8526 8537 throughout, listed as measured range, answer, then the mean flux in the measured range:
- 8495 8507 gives 1.13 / 28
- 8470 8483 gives -0.31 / 31.6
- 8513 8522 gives 0.02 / 30.9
